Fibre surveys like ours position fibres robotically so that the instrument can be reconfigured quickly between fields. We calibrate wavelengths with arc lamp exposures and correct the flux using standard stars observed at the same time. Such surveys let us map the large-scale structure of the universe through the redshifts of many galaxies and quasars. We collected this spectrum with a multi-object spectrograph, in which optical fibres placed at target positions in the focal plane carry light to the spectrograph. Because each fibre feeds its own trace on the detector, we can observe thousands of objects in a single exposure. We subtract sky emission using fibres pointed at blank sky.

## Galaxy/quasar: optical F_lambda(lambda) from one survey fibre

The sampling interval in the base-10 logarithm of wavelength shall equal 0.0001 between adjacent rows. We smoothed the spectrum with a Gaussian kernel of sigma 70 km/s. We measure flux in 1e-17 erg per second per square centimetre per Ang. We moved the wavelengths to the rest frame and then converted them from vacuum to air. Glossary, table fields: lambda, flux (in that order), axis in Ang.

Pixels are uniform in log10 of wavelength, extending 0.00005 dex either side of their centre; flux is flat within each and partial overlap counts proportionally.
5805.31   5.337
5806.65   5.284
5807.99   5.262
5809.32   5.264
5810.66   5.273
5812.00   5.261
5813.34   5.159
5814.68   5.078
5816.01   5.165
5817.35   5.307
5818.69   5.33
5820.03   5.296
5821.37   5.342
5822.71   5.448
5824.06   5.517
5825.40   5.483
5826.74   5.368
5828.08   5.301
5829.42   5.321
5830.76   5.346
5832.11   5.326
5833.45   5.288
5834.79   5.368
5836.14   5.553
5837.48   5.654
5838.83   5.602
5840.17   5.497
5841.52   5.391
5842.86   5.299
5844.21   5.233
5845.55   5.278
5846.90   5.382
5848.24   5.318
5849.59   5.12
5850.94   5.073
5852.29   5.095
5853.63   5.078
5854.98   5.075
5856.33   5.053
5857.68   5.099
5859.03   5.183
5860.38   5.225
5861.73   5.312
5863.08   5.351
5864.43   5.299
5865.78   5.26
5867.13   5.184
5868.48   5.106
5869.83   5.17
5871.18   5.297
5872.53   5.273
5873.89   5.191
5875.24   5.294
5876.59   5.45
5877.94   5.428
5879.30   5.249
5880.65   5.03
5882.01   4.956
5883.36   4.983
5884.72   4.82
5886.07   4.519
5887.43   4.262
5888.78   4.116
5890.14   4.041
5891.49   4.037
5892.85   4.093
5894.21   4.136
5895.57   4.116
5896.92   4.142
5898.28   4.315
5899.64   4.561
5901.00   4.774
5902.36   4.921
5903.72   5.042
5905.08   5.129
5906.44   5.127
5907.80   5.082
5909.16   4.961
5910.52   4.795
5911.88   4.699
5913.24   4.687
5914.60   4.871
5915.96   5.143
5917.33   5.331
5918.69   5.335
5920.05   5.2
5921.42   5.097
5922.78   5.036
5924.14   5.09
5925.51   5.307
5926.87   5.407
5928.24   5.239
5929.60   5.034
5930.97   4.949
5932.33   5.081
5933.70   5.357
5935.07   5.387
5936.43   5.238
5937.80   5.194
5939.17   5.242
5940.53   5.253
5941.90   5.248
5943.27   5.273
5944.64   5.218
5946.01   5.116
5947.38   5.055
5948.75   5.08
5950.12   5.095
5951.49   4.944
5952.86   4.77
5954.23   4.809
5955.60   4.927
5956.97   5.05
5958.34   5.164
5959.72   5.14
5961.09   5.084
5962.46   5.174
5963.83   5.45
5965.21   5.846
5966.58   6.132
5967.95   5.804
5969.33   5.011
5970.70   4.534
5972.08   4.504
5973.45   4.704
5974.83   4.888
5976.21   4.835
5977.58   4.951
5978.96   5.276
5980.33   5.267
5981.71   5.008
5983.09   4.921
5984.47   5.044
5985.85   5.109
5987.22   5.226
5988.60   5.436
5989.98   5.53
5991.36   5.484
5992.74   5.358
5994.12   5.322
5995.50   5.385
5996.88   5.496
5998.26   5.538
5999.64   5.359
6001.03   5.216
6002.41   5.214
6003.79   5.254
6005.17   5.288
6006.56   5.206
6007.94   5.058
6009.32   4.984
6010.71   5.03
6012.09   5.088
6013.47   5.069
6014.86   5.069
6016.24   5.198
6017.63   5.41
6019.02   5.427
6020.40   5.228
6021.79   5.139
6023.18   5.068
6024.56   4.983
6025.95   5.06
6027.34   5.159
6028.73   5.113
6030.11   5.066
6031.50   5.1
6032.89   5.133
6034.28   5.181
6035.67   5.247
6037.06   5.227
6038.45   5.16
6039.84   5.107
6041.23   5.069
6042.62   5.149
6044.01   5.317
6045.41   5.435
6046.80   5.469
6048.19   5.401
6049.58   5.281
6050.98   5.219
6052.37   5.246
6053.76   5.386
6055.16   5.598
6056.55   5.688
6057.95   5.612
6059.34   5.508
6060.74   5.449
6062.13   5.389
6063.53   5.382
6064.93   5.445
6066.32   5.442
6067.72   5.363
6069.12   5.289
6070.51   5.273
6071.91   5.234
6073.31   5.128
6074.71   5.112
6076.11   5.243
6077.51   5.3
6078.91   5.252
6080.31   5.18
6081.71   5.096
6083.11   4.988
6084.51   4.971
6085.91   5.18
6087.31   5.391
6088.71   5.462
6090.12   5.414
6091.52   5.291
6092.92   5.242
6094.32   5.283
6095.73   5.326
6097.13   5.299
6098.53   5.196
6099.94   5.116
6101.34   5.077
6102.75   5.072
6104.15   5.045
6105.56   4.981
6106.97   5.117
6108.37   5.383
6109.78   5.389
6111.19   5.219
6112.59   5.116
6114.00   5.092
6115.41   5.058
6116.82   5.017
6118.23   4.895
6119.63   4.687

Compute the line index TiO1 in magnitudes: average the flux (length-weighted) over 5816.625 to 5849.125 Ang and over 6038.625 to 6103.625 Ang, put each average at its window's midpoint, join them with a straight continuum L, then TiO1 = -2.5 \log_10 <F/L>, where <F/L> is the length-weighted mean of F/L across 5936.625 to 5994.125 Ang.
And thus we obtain 0.04 mag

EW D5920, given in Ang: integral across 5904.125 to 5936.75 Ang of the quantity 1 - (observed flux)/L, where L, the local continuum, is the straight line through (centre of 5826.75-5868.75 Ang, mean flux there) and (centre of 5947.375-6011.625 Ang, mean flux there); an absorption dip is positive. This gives 0.7 Ang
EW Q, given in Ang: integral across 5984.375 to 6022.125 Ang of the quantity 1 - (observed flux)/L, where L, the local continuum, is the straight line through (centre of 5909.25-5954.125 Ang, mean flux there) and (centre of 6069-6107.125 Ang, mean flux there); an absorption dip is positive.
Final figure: -0.8 Ang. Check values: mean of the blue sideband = 5.11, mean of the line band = 5.26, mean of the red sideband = 5.2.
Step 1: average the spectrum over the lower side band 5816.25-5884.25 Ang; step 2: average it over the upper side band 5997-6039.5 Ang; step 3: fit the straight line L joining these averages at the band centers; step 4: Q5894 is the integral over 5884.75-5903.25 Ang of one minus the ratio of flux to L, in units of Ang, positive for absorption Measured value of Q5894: 3.2 Ang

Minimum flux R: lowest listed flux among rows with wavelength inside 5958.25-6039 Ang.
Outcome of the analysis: 4.504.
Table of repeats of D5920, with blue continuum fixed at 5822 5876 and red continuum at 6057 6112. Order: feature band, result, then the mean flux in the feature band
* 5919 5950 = 0.56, 5.19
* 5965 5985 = 0.67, 5.1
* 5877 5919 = 4.40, 4.73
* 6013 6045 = 0.64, 5.16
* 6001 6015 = 0.37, 5.13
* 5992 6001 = -0.21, 5.39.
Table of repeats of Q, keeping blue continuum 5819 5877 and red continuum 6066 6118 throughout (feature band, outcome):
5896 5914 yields 1.7 Ang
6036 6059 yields -0.5 Ang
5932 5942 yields 0.0 Ang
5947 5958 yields 0.6 Ang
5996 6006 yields -0.2 Ang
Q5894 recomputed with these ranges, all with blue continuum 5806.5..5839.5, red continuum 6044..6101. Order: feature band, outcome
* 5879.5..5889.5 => 1.20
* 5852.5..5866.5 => 0.39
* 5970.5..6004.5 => 1.02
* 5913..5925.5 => 0.51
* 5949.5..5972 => 0.68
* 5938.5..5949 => 0.27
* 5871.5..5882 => 0.16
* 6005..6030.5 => 0.88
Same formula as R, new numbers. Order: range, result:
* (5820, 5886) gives 4.82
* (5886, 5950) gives 4.037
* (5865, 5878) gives 5.106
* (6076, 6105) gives 4.971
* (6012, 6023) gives 5.069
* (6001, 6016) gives 4.984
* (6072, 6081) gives 5.112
